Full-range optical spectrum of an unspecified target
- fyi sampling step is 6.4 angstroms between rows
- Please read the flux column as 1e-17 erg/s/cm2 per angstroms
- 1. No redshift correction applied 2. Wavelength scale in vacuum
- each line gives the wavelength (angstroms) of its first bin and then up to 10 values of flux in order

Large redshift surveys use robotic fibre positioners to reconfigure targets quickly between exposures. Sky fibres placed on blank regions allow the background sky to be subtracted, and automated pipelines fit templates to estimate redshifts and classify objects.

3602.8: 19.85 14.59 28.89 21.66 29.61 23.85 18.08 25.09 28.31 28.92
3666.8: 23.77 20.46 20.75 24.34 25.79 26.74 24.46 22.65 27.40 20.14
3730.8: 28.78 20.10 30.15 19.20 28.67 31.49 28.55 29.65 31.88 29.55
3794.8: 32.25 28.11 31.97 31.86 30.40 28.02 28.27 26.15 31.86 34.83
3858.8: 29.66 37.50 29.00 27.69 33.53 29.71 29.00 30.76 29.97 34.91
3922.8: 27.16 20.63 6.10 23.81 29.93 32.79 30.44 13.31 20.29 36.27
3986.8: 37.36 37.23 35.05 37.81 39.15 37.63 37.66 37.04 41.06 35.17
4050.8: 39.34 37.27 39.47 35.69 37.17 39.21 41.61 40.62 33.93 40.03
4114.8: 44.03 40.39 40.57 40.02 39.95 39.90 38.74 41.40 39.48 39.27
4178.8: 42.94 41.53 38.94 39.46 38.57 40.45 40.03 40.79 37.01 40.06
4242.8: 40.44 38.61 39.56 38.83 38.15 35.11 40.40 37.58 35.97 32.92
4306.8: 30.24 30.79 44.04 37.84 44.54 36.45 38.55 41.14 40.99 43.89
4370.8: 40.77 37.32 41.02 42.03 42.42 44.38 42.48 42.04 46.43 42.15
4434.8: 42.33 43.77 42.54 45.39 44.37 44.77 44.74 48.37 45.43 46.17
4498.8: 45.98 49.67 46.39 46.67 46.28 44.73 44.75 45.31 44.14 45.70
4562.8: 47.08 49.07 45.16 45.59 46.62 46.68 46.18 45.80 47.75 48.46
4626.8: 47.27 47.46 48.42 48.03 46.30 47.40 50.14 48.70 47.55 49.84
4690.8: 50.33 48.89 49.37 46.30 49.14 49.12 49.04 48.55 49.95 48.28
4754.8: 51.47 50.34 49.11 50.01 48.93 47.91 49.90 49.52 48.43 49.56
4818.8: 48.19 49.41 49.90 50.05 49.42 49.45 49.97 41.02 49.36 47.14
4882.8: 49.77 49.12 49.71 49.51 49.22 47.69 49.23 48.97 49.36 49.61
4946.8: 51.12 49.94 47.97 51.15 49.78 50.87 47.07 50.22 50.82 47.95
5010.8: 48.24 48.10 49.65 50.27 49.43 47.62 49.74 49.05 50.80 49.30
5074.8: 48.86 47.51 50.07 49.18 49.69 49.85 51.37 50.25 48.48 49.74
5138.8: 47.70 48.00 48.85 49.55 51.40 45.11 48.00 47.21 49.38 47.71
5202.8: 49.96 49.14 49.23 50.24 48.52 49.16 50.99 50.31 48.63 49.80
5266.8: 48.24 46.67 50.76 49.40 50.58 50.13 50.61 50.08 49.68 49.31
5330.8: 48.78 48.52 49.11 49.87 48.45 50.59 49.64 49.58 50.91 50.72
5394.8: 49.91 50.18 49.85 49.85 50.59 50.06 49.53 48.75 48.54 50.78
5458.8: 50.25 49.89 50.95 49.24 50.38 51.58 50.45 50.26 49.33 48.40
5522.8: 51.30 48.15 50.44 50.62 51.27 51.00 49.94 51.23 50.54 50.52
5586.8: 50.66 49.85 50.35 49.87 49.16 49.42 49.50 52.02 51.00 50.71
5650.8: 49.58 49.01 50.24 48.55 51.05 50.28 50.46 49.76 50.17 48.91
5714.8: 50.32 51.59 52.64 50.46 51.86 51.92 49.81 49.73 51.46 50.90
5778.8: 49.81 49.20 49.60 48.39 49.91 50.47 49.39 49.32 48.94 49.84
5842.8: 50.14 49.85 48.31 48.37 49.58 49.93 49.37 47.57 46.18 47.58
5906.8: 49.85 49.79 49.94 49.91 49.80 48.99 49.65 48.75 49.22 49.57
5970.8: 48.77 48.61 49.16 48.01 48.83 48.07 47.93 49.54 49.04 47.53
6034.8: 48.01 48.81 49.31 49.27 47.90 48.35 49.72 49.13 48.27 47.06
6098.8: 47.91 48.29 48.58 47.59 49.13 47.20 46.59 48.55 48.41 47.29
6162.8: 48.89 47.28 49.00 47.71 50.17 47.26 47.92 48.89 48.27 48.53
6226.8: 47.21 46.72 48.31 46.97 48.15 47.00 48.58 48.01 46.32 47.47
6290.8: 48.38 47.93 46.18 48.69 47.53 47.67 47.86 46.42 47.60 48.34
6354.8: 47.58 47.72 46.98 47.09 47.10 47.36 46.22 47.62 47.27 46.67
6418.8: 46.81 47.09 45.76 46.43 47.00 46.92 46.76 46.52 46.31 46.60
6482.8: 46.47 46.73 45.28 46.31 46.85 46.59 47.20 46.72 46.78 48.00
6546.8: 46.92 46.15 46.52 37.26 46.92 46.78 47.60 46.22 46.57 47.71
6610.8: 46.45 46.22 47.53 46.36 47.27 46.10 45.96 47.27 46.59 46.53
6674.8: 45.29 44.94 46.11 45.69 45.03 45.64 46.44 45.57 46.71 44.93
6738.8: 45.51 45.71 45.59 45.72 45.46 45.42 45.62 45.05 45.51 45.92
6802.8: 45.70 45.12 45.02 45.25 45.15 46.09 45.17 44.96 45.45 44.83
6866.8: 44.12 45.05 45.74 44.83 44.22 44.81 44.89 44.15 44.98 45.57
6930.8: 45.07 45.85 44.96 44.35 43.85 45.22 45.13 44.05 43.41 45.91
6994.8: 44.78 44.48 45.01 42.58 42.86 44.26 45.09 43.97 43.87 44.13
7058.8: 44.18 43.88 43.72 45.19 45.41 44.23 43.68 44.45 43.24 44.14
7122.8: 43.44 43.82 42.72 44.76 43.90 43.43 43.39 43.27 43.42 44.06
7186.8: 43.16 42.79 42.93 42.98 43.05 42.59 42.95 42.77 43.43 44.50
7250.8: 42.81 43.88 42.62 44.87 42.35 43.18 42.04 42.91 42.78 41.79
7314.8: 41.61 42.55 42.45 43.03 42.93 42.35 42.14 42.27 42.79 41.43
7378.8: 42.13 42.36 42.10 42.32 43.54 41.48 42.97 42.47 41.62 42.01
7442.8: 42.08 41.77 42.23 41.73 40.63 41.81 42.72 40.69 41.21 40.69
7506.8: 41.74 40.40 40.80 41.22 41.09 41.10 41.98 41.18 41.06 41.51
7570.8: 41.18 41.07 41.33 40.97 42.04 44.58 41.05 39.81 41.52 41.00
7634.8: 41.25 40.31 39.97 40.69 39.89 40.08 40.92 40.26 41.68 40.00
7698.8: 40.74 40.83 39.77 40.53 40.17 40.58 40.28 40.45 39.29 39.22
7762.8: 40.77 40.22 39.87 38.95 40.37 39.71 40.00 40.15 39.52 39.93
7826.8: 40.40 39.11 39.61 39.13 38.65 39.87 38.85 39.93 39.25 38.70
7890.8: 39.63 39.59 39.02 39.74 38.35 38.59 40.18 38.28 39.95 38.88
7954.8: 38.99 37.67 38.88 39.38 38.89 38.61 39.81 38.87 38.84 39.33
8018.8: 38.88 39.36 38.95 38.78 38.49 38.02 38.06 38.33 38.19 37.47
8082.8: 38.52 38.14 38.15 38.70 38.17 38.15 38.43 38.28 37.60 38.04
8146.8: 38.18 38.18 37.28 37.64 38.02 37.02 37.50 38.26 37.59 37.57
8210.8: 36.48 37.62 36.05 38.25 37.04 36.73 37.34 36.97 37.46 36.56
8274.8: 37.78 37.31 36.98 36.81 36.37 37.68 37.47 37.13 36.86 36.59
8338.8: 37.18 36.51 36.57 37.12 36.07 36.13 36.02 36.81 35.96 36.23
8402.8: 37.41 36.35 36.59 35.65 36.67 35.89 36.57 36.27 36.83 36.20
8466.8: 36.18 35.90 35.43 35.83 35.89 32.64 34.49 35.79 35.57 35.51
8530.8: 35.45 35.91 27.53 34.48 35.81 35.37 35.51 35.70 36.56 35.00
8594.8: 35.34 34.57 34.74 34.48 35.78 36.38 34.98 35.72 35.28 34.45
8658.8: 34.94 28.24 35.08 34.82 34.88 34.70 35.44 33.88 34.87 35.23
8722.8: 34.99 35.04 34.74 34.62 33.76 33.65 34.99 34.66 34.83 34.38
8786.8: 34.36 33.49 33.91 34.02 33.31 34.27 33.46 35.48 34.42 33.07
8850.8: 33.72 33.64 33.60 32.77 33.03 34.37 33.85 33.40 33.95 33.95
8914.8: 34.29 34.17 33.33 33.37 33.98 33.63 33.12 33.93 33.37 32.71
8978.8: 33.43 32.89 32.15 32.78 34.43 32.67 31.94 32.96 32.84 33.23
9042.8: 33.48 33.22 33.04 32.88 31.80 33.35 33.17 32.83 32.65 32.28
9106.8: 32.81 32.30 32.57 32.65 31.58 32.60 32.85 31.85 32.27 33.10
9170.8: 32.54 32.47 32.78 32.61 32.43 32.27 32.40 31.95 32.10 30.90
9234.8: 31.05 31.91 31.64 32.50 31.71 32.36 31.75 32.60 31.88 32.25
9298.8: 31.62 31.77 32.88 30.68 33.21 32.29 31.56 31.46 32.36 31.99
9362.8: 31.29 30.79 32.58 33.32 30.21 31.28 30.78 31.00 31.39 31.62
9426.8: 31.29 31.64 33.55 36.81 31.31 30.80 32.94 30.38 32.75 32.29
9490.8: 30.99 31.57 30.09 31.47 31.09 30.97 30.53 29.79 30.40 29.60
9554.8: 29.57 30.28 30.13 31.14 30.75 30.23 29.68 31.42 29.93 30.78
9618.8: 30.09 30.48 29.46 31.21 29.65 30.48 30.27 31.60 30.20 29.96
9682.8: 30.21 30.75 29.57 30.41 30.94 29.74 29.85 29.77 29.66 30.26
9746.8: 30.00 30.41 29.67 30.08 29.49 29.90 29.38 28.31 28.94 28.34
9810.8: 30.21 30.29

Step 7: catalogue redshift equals 0.000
